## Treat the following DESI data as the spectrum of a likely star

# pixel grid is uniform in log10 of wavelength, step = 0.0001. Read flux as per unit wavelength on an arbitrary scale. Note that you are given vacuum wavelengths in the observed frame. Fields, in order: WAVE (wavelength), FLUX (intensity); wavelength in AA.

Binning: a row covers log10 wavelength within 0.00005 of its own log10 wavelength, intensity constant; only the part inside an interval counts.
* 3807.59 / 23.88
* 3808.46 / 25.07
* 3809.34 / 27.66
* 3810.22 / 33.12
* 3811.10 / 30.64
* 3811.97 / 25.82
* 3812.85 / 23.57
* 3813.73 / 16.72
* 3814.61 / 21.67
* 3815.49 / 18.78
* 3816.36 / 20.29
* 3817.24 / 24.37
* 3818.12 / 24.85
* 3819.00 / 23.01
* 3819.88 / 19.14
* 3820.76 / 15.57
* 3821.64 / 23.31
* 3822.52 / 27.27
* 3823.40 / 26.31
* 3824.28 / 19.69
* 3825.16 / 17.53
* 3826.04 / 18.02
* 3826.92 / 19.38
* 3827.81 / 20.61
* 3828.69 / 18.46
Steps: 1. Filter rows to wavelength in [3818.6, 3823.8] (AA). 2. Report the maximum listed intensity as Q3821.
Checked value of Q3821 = 27.27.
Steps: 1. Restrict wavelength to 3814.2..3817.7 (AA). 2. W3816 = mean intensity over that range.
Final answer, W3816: 21.3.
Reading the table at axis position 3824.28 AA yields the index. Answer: 19.69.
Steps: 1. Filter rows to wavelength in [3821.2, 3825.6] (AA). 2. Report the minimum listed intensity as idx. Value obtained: 17.53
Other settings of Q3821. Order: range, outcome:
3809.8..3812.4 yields 33.12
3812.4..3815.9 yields 23.57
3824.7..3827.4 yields 19.38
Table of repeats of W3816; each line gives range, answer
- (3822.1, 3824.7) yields 24.4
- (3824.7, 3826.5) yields 17.8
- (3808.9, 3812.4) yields 29.3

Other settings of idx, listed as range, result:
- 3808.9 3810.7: 27.66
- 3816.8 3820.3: 19.14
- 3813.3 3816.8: 16.72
